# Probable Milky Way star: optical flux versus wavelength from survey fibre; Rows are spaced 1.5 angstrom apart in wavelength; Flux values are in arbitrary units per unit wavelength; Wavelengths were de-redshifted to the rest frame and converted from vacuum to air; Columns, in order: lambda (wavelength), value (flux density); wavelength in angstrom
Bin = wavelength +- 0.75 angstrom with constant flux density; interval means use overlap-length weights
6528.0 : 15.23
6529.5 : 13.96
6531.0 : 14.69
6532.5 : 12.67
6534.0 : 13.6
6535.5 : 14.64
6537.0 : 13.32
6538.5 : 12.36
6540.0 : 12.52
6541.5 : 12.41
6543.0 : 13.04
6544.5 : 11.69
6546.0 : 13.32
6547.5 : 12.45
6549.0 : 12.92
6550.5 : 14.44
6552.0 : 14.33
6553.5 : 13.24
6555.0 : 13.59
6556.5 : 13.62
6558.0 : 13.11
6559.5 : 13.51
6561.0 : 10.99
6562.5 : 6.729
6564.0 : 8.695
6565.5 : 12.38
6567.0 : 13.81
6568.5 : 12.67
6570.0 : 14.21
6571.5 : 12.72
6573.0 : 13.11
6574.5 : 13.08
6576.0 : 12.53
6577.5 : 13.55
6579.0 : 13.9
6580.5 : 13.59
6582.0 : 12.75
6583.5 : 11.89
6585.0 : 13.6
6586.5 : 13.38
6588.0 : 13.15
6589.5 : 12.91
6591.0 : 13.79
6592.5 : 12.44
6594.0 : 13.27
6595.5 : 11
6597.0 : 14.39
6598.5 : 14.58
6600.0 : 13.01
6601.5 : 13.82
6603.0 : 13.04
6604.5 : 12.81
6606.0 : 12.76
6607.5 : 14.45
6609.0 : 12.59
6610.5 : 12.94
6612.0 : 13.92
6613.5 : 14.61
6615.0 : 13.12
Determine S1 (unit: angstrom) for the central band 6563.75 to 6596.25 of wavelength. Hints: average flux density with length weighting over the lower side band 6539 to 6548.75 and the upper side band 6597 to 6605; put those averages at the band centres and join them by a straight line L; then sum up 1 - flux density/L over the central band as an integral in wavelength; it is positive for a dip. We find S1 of 0.74 angstrom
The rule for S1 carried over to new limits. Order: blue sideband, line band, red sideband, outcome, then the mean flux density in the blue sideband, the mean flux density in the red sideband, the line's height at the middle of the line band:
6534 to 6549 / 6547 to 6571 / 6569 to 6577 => 0.9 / 12.9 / 13.1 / 13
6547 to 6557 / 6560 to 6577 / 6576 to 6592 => 1.8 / 13.5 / 13.2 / 13.4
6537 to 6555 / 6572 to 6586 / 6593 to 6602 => 0.1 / 13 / 13.3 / 13.2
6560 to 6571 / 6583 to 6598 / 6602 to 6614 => -0.5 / 11.4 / 13.4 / 12.6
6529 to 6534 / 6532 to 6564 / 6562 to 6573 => 0.4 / 13.7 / 11.8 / 12.9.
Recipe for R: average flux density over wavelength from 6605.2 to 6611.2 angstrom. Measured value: 13.2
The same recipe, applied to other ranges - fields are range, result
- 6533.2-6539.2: 13.5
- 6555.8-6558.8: 13.4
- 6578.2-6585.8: 13.2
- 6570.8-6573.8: 12.9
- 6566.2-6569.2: 13.2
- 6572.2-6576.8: 12.9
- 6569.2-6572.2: 13.5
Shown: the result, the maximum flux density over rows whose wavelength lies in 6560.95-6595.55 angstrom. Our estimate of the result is 14.21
